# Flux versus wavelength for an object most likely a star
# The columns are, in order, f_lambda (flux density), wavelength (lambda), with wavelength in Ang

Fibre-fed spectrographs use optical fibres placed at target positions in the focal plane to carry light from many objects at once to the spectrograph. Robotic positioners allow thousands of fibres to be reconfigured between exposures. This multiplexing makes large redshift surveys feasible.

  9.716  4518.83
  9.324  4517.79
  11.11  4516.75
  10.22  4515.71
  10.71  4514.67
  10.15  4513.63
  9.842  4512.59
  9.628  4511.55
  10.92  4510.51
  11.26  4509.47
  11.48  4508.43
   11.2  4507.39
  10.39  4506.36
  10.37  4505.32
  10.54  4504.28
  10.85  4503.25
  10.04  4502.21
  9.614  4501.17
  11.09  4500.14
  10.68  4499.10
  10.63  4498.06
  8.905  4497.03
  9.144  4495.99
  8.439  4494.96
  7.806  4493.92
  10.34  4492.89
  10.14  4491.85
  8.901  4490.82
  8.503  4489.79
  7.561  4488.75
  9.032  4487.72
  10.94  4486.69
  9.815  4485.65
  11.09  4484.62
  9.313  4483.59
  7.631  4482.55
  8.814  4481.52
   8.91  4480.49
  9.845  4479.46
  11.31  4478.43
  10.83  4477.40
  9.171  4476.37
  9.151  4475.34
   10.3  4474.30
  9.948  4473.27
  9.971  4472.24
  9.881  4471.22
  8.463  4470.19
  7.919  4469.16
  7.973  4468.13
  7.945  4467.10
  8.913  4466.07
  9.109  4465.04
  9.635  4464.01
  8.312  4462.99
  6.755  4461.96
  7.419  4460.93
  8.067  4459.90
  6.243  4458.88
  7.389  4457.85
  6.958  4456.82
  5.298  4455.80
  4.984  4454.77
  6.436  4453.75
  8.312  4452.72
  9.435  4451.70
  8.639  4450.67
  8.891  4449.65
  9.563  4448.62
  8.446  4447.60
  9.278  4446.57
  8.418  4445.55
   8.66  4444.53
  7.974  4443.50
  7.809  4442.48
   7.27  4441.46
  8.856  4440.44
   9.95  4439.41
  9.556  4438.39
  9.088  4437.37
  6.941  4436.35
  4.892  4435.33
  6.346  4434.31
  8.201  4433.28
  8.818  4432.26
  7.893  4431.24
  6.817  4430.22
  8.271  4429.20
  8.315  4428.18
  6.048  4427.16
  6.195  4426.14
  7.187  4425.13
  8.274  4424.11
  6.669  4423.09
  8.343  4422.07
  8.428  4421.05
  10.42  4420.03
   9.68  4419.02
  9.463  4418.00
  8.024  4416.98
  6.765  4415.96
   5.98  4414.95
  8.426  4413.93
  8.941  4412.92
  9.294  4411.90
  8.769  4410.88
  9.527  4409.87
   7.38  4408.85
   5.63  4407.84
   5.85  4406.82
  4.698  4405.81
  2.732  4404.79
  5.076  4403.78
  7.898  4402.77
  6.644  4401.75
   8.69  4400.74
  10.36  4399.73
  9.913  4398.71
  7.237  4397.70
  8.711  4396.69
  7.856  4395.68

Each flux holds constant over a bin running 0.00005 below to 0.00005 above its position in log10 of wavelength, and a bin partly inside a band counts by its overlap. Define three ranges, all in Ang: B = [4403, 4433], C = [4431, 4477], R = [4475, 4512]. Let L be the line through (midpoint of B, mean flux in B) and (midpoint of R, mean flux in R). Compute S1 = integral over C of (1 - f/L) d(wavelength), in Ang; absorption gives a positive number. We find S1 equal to 2.2 Ang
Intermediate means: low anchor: 7.53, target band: 8.22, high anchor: 9.85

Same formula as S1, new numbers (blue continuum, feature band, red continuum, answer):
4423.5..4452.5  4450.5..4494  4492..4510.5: 2.5 Ang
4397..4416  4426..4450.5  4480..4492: 0.2 Ang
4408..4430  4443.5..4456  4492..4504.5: 0.9 Ang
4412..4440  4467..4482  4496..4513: 0.1 Ang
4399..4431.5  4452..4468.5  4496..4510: 2.9 Ang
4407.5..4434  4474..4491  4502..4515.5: 0.5 Ang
